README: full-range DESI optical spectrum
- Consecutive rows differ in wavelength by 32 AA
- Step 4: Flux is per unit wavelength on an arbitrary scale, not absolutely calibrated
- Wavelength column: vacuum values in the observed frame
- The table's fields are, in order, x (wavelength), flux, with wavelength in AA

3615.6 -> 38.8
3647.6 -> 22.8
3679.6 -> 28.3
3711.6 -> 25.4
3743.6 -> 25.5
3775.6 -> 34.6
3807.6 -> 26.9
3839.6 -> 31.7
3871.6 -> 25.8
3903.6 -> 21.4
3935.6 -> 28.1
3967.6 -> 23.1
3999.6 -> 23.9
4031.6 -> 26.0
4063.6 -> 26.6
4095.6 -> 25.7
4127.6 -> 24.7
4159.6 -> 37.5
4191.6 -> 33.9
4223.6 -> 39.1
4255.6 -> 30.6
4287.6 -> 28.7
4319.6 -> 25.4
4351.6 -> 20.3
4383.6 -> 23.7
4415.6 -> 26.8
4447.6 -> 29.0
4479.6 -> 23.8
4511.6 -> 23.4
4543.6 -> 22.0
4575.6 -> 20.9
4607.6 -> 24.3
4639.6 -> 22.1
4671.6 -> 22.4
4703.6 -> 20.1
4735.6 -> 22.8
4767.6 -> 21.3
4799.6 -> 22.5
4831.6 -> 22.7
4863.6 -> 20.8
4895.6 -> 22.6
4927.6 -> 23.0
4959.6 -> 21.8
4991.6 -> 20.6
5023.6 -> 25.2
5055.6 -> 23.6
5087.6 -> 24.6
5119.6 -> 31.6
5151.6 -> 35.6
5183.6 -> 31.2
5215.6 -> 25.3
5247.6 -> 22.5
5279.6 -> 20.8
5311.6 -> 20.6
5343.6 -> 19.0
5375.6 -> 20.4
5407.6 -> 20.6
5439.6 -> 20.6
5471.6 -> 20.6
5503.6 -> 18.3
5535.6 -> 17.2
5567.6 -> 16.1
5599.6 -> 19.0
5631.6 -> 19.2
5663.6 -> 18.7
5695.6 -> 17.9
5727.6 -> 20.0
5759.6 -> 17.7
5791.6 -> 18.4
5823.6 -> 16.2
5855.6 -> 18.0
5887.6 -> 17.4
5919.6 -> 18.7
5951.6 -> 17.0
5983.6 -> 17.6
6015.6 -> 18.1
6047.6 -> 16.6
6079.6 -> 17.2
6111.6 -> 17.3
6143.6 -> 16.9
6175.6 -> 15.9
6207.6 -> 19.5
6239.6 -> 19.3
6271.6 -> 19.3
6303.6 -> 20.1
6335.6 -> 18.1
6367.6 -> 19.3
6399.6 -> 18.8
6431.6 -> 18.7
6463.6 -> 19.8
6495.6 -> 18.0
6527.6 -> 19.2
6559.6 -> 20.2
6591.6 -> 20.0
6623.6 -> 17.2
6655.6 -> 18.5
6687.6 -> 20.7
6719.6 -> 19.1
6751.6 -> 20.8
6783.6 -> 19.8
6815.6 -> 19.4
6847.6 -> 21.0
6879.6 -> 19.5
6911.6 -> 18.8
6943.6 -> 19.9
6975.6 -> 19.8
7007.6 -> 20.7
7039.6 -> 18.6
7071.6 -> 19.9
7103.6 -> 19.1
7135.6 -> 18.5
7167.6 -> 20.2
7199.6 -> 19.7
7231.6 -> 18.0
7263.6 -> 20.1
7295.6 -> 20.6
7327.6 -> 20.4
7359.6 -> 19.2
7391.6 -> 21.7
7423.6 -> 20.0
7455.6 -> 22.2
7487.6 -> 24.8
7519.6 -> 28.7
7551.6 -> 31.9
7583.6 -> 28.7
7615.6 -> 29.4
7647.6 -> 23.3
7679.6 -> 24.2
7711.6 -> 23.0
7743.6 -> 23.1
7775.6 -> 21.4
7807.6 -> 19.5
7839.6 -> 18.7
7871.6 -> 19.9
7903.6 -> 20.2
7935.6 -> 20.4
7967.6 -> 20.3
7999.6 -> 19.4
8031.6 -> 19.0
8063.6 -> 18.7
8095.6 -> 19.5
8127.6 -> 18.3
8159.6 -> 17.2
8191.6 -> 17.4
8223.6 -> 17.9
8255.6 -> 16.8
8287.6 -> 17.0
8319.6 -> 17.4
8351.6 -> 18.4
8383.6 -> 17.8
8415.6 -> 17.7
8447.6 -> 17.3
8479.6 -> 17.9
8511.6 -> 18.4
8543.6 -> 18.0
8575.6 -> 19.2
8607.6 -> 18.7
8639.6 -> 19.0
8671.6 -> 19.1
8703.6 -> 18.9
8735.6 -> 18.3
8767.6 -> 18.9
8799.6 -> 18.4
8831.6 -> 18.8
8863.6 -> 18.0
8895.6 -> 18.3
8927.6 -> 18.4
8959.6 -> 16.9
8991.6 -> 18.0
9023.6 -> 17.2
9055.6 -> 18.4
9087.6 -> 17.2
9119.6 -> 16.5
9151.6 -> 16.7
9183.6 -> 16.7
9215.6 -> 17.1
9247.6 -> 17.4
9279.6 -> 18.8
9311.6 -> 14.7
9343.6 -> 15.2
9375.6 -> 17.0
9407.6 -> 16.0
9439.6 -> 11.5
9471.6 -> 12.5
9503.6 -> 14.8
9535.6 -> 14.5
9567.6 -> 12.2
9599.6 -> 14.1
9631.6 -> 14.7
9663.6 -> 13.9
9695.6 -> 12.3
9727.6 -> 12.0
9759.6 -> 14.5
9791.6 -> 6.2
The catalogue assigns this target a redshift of 1.70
